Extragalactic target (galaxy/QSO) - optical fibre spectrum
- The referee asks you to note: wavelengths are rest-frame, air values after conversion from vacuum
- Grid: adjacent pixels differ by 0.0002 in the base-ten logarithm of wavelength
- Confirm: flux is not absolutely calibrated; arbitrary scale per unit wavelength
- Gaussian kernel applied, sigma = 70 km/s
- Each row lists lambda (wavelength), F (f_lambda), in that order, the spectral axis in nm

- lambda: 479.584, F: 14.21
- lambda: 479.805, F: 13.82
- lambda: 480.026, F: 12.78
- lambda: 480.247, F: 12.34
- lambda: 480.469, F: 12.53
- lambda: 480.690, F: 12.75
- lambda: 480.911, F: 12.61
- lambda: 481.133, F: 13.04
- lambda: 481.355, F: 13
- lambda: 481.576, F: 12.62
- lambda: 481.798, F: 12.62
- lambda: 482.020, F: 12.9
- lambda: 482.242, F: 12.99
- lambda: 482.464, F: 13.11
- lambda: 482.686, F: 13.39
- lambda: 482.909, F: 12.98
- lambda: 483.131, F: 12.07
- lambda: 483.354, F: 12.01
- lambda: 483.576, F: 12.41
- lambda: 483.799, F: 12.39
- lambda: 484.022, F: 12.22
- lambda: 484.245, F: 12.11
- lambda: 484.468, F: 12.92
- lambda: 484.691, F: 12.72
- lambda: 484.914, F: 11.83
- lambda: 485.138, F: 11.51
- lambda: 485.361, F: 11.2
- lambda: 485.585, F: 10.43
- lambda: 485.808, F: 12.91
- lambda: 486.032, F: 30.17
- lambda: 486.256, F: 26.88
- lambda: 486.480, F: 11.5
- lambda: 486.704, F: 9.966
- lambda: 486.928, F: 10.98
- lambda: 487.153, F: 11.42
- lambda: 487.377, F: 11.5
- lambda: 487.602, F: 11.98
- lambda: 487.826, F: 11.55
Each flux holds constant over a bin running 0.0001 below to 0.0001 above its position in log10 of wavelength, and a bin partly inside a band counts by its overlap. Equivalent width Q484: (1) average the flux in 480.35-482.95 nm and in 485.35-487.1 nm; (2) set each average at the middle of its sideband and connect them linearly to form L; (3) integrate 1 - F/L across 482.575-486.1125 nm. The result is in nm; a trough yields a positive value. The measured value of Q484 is 0.32 nm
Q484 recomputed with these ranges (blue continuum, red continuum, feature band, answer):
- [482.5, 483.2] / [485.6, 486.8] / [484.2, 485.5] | 0.31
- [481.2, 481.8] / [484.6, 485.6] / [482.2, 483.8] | -0.05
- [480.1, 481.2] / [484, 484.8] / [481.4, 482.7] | -0.03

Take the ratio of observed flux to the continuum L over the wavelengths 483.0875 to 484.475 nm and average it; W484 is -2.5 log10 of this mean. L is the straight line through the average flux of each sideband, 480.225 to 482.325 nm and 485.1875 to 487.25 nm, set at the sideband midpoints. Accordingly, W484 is 0.13 mag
